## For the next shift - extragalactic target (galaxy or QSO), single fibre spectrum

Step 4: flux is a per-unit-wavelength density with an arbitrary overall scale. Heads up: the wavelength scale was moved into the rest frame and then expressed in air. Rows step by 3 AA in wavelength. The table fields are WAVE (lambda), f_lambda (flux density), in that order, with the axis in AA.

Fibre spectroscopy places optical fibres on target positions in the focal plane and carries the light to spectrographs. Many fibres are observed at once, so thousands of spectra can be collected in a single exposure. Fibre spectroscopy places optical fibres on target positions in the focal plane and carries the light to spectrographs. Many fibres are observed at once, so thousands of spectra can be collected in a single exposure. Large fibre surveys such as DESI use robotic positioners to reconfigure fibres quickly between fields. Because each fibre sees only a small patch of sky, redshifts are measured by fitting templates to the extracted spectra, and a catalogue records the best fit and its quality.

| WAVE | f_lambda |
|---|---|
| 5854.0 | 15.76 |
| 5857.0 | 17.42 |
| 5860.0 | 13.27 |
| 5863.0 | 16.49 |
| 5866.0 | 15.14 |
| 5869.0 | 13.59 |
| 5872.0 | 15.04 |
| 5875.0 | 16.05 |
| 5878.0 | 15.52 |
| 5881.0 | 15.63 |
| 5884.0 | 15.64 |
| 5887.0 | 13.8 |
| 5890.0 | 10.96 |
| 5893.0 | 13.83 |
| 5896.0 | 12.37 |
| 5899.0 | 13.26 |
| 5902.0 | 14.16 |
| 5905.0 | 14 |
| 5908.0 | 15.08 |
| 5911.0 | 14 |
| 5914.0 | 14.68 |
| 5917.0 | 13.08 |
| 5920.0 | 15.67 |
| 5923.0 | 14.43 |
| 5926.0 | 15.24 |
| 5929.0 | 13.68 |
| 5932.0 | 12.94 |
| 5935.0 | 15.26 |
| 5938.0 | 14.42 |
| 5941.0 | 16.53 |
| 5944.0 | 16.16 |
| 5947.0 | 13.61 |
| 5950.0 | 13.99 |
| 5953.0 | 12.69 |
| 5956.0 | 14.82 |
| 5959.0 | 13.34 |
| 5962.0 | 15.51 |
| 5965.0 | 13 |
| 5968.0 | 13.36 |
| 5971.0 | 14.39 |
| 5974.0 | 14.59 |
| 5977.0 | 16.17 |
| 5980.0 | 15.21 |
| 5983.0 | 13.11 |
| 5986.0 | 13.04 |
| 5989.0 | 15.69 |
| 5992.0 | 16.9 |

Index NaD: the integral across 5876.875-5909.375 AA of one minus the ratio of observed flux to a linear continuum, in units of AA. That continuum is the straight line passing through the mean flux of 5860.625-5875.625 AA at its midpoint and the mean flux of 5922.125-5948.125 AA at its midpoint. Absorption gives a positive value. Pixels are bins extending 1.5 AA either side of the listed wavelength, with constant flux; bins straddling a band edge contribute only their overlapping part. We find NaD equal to 2.1 AA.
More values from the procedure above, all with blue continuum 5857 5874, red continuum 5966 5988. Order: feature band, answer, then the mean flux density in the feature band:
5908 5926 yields 0.19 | 14.5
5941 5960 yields 0.17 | 14.3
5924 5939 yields 0.26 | 14.3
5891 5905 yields 1.32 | 13.4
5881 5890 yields 0.37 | 14.2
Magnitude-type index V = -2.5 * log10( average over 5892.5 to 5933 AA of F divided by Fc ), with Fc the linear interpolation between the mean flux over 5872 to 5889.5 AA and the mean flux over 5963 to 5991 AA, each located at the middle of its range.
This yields 0.058 mag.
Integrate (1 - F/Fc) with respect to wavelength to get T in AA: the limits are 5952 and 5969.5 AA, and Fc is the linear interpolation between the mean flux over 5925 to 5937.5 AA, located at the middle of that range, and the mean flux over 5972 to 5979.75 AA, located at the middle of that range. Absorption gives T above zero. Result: 1.3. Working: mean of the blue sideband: 14.3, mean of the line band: 13.8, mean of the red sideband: 15.3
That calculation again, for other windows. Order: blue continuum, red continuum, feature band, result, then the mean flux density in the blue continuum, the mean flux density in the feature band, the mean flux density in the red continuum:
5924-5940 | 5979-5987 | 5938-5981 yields -1.46 AA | 14.4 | 14.5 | 13.7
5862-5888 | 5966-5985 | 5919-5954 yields 0.36 AA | 15.2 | 14.6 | 14.4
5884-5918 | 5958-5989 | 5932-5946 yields -1.26 AA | 13.7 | 15.2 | 14.3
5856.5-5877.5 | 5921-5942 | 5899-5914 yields 0.61 AA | 15.2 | 14.2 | 14.6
